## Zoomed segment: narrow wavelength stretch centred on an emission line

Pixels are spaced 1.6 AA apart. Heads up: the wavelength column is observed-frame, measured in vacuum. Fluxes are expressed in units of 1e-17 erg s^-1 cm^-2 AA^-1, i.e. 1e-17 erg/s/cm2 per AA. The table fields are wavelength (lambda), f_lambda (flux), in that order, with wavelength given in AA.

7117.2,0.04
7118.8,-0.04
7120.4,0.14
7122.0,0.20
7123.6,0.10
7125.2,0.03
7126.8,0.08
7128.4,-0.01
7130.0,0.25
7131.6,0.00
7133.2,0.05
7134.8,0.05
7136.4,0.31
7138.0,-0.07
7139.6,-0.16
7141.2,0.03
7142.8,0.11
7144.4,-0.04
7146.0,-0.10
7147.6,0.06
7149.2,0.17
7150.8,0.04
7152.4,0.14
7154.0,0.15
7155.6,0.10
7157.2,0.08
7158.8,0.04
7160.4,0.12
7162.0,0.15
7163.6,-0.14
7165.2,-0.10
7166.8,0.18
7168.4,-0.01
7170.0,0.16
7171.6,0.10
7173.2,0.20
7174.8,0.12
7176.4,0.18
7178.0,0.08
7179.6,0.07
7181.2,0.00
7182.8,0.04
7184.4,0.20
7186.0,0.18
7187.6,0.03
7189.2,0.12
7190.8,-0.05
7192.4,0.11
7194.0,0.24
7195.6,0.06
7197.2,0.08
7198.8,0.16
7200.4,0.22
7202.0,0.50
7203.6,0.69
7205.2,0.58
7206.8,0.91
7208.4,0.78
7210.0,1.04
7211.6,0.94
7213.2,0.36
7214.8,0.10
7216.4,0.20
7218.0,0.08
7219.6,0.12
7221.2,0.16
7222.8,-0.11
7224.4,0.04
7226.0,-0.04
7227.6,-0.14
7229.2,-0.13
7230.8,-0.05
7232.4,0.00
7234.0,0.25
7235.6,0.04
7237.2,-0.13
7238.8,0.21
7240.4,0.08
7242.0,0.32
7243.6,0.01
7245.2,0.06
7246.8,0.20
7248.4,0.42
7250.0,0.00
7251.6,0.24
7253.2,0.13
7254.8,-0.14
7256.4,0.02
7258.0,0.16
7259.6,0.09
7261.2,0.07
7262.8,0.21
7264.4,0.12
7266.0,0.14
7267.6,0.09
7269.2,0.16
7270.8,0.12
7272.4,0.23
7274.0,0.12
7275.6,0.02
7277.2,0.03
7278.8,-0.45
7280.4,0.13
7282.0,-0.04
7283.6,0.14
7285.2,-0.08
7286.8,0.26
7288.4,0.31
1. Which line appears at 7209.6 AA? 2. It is [O II] 3727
